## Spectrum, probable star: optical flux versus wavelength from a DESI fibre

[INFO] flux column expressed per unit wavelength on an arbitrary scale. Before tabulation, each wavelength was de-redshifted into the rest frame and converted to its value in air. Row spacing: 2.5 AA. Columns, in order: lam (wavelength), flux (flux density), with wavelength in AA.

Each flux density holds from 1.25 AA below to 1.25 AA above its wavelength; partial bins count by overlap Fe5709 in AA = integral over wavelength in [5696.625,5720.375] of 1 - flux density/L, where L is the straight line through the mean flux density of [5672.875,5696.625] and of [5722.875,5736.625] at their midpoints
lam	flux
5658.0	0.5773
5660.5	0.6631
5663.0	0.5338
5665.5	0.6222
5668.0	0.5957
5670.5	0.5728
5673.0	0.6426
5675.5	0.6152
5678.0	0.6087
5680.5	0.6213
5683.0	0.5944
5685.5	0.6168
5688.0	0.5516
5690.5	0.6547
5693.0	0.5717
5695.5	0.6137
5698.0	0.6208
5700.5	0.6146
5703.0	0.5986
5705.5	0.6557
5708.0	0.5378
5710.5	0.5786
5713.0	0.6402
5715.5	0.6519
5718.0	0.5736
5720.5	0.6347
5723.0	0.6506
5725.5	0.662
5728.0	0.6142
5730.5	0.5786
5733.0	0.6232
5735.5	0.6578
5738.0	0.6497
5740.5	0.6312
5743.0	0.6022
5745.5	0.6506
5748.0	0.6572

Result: 0.37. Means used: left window 0.607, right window 0.629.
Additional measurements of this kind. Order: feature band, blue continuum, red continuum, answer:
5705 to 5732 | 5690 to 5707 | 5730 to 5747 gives 0.3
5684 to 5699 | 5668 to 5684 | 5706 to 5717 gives 0.1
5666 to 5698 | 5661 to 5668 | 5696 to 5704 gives -0.3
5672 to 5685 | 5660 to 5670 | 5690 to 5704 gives -0.3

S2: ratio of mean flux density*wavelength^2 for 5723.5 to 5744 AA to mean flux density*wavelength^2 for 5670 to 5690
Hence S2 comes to 1.06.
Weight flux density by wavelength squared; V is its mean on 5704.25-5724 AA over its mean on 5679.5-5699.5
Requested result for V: 1.0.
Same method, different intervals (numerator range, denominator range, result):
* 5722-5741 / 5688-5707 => 1.05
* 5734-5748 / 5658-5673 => 1.10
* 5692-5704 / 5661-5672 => 1.04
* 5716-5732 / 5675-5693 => 1.04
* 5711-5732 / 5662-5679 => 1.06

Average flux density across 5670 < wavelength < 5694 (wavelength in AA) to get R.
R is 0.606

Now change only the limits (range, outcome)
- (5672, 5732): 0.613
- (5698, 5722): 0.611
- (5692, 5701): 0.605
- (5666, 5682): 0.61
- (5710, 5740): 0.628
